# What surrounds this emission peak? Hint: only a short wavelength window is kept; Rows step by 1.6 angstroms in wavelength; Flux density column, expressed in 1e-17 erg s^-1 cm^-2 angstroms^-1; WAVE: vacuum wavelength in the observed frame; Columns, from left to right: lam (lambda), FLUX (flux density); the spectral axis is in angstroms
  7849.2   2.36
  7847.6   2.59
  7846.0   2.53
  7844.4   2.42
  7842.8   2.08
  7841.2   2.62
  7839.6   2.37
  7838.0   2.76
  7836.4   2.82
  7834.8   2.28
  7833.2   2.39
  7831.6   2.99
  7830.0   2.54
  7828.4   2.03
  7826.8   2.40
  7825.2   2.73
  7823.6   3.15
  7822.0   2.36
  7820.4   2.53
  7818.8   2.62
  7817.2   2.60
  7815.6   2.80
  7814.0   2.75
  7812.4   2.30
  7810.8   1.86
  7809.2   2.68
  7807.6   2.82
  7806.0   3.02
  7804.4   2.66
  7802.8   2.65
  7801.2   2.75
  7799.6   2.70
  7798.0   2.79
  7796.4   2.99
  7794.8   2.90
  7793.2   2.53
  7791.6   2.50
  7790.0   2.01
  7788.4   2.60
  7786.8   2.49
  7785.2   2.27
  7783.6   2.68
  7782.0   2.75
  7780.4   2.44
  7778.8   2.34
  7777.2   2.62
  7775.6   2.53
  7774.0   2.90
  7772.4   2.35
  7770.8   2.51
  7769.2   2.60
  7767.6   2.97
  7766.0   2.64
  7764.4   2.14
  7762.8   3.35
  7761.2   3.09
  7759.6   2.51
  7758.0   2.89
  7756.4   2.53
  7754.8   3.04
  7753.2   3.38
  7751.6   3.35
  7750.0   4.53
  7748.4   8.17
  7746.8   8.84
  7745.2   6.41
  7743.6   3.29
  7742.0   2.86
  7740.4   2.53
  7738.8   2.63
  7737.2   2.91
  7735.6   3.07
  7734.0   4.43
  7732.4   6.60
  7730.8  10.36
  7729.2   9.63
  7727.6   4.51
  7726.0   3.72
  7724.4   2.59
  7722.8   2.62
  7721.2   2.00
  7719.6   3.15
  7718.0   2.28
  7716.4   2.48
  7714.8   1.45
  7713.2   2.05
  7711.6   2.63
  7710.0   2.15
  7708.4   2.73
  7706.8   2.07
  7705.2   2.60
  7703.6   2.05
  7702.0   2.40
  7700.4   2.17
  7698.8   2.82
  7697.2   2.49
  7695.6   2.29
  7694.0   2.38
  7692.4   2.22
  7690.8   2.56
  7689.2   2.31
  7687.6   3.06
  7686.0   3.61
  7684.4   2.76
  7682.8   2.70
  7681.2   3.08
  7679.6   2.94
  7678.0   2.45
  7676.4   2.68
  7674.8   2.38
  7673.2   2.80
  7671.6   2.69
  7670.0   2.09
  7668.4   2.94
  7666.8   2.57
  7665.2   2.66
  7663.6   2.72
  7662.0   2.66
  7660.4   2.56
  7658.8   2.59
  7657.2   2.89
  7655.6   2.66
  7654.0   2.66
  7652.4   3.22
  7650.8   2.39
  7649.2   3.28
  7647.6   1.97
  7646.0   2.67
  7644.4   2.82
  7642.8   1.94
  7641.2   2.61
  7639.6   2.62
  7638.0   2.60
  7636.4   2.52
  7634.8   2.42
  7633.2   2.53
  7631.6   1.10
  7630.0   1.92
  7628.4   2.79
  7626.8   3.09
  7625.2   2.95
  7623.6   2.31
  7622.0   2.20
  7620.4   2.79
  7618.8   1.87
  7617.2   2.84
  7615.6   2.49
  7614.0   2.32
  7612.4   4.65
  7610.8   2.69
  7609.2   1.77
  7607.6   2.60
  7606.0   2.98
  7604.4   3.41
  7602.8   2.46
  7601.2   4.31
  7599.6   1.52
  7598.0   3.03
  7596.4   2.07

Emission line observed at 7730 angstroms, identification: [S II] 6716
